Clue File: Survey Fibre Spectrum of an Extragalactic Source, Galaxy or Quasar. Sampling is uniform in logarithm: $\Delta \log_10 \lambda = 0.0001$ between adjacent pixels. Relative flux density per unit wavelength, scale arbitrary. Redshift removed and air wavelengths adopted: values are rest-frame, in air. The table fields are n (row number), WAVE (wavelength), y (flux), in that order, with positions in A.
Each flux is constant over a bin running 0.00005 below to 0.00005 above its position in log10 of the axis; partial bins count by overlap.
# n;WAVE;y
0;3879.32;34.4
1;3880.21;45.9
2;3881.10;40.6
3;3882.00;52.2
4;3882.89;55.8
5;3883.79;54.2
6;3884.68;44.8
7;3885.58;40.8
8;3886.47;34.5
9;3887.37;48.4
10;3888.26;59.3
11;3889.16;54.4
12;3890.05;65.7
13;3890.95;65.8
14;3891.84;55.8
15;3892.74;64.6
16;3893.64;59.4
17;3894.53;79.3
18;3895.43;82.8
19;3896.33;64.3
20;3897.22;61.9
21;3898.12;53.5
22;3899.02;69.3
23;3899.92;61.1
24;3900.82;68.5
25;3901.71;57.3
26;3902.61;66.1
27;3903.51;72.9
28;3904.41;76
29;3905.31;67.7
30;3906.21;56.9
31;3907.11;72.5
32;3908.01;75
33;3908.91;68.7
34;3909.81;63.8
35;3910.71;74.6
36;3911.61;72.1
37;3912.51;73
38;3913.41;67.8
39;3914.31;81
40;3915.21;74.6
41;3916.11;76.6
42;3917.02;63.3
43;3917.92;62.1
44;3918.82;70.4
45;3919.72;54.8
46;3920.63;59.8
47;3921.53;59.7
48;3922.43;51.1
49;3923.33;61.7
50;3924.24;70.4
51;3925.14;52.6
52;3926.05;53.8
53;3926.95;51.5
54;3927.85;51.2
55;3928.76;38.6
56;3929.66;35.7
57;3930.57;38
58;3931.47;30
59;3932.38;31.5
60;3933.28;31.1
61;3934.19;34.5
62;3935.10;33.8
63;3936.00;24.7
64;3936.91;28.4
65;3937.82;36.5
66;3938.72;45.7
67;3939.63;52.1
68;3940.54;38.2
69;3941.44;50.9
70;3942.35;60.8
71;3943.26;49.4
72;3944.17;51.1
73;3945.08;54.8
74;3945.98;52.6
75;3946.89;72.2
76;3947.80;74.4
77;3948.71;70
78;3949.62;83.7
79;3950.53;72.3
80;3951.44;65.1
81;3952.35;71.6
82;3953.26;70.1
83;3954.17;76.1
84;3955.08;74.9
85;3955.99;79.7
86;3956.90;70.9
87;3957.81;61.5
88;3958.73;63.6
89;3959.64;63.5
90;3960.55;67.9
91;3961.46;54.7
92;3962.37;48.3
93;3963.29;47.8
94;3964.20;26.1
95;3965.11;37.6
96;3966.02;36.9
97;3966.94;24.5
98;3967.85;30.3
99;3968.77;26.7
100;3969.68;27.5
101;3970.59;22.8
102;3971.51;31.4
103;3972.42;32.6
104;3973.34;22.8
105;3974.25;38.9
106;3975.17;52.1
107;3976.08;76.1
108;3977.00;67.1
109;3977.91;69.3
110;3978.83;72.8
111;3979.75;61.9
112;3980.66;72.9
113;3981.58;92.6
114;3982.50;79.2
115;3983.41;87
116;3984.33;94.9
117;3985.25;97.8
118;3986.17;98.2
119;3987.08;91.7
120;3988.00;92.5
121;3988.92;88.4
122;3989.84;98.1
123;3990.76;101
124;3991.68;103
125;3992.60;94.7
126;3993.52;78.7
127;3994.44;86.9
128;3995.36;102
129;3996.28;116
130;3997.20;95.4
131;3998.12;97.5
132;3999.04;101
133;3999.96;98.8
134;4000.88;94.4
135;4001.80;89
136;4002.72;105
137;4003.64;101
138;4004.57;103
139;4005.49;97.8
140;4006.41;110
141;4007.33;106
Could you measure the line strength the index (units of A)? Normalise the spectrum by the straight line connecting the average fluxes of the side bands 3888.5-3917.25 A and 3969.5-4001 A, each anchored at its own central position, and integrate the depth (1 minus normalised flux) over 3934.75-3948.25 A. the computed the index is 4.5 A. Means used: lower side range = 67.7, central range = 48.5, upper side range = 78.6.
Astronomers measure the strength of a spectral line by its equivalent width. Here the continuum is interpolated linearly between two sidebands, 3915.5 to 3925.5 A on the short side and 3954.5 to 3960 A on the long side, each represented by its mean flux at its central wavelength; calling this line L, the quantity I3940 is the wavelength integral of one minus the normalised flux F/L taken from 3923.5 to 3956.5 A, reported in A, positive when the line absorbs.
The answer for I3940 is 6.6 A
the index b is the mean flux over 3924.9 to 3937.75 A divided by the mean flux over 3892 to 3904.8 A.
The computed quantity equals 0.6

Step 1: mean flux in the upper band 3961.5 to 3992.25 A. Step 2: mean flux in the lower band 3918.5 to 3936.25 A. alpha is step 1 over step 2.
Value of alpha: 1.3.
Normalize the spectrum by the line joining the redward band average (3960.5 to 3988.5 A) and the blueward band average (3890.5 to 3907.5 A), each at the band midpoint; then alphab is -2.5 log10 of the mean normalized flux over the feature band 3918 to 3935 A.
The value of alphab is 0.28 mag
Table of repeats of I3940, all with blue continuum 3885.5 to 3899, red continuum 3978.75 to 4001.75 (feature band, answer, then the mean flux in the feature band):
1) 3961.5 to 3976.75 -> 8.58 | 37.3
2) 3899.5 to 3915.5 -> -1.02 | 69.4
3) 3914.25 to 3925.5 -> 0.83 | 64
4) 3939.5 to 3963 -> 4.73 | 63.5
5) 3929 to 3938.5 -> 5.26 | 32.9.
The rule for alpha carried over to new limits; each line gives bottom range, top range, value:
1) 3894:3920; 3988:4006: 1.42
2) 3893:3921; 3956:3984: 0.78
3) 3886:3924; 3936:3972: 0.81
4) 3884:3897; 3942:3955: 1.13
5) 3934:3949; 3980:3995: 1.86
